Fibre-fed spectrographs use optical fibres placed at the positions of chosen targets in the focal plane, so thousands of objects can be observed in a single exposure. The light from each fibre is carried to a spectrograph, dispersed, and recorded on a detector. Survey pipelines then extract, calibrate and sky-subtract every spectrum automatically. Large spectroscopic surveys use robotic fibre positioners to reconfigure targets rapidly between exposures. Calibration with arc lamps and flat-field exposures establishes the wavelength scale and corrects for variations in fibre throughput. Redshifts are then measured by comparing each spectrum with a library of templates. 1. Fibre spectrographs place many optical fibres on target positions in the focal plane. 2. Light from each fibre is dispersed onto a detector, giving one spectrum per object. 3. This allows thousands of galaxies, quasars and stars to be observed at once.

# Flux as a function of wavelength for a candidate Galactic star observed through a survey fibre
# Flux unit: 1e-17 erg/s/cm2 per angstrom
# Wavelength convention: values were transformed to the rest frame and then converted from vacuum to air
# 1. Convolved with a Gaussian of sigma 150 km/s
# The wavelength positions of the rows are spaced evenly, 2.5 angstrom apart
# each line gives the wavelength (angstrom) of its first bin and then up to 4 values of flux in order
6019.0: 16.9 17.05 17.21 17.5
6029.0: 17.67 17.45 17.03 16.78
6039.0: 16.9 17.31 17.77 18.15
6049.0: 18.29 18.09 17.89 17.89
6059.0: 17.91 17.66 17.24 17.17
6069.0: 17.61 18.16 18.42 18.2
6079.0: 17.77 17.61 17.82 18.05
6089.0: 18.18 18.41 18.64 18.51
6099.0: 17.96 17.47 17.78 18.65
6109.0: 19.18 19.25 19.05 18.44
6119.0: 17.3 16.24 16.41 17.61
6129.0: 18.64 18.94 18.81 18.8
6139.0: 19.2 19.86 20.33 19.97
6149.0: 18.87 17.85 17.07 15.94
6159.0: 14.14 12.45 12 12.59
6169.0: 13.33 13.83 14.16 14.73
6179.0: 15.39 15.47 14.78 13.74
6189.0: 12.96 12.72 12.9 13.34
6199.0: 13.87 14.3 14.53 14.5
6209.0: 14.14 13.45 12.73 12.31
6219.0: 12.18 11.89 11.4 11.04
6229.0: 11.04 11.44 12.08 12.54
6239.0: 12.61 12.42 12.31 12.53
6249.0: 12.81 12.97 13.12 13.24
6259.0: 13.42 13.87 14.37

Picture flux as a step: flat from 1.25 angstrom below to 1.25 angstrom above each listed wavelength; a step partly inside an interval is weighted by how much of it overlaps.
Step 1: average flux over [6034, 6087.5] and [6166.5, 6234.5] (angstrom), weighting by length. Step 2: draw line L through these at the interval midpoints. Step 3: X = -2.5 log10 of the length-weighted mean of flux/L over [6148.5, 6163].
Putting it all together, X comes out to -0.08 mag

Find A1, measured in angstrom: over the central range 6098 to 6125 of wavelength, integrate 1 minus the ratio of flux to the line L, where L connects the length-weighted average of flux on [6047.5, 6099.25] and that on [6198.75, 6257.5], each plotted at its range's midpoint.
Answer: -2.12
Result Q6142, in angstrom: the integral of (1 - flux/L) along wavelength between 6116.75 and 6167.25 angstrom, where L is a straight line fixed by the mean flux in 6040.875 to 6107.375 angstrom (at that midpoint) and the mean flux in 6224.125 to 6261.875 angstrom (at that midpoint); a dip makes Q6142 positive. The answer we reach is -4.7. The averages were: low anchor 18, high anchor 12.4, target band 17.2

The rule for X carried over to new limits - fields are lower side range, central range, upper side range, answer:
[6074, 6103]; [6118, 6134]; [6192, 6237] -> -0.07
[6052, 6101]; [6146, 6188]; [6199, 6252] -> -0.02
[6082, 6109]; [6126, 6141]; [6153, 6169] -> -0.19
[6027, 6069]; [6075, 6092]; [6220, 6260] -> -0.09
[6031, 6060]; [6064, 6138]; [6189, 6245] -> -0.13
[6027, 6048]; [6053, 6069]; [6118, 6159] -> 0.00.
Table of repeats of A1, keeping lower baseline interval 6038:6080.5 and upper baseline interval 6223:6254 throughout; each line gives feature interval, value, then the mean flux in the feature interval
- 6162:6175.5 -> 1.10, 13.2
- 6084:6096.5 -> -1.10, 18.3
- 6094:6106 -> -1.12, 18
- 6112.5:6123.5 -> -1.21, 17.7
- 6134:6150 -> -4.51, 19.5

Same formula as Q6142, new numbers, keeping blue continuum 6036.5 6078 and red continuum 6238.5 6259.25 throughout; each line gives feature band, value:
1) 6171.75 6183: -0.1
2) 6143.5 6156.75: -2.6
